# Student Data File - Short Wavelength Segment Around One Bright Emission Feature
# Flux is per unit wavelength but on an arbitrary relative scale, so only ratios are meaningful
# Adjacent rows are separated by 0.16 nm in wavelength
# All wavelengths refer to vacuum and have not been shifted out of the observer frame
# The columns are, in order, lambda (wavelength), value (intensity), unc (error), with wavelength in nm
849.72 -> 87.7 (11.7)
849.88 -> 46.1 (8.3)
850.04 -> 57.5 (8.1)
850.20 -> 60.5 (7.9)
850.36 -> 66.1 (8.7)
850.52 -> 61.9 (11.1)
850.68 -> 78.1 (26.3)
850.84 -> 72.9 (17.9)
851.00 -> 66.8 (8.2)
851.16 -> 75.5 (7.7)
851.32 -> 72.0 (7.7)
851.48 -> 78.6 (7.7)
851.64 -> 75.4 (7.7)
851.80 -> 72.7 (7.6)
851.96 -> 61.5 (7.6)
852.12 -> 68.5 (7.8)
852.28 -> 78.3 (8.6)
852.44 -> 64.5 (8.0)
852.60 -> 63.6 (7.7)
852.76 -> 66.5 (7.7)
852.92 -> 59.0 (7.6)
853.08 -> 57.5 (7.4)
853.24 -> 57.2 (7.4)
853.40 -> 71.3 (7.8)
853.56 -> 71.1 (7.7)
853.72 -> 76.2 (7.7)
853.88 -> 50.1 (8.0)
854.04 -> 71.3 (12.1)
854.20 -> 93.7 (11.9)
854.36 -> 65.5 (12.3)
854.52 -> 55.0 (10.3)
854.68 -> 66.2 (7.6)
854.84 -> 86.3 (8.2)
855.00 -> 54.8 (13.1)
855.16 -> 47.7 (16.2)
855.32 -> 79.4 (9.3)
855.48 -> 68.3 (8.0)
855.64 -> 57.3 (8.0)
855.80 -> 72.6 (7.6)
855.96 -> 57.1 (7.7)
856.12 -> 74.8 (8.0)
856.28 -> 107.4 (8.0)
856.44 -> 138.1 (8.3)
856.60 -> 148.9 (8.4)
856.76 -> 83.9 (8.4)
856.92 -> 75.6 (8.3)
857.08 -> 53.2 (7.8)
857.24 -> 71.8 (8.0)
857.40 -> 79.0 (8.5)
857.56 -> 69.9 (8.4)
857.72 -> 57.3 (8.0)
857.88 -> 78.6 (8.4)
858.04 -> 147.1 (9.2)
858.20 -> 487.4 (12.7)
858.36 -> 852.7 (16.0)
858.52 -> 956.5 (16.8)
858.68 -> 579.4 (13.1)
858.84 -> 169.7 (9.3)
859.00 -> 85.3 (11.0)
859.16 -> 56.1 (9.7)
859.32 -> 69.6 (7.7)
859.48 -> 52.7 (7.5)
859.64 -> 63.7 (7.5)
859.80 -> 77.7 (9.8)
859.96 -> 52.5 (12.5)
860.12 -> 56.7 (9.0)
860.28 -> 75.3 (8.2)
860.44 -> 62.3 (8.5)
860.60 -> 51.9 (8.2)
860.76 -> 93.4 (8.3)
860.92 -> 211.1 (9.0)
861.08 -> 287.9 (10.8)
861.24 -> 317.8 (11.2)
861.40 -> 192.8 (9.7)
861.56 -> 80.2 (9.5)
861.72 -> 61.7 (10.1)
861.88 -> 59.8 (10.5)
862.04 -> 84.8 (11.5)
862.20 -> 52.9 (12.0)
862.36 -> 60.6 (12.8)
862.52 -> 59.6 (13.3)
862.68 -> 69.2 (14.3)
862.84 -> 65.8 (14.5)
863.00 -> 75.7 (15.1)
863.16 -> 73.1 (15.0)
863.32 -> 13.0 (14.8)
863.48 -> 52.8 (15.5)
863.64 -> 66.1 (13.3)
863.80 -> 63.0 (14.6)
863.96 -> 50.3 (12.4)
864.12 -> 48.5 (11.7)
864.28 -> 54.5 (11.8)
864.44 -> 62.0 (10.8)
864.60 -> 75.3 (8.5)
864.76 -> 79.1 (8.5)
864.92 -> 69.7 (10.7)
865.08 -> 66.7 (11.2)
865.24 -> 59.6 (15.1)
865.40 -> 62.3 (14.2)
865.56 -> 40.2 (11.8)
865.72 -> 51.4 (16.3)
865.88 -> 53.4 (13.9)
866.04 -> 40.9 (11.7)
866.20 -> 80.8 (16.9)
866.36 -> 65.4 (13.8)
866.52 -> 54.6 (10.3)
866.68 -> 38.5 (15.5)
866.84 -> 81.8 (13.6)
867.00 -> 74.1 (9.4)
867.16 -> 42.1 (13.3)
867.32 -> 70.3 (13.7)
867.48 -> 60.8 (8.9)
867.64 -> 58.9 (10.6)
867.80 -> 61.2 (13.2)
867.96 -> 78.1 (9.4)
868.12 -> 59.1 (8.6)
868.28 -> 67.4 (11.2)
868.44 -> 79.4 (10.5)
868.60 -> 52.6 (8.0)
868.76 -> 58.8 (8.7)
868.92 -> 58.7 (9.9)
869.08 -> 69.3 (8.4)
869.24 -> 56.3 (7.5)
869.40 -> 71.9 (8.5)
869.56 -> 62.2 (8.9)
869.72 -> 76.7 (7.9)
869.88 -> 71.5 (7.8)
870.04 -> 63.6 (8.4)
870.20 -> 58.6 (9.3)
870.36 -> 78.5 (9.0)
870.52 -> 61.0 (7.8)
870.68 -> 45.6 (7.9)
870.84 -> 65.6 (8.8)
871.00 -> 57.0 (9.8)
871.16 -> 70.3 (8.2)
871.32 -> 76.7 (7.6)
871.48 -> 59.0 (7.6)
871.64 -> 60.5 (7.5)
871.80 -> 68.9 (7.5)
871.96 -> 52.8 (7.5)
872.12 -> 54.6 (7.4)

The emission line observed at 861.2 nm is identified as [N II] 6583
